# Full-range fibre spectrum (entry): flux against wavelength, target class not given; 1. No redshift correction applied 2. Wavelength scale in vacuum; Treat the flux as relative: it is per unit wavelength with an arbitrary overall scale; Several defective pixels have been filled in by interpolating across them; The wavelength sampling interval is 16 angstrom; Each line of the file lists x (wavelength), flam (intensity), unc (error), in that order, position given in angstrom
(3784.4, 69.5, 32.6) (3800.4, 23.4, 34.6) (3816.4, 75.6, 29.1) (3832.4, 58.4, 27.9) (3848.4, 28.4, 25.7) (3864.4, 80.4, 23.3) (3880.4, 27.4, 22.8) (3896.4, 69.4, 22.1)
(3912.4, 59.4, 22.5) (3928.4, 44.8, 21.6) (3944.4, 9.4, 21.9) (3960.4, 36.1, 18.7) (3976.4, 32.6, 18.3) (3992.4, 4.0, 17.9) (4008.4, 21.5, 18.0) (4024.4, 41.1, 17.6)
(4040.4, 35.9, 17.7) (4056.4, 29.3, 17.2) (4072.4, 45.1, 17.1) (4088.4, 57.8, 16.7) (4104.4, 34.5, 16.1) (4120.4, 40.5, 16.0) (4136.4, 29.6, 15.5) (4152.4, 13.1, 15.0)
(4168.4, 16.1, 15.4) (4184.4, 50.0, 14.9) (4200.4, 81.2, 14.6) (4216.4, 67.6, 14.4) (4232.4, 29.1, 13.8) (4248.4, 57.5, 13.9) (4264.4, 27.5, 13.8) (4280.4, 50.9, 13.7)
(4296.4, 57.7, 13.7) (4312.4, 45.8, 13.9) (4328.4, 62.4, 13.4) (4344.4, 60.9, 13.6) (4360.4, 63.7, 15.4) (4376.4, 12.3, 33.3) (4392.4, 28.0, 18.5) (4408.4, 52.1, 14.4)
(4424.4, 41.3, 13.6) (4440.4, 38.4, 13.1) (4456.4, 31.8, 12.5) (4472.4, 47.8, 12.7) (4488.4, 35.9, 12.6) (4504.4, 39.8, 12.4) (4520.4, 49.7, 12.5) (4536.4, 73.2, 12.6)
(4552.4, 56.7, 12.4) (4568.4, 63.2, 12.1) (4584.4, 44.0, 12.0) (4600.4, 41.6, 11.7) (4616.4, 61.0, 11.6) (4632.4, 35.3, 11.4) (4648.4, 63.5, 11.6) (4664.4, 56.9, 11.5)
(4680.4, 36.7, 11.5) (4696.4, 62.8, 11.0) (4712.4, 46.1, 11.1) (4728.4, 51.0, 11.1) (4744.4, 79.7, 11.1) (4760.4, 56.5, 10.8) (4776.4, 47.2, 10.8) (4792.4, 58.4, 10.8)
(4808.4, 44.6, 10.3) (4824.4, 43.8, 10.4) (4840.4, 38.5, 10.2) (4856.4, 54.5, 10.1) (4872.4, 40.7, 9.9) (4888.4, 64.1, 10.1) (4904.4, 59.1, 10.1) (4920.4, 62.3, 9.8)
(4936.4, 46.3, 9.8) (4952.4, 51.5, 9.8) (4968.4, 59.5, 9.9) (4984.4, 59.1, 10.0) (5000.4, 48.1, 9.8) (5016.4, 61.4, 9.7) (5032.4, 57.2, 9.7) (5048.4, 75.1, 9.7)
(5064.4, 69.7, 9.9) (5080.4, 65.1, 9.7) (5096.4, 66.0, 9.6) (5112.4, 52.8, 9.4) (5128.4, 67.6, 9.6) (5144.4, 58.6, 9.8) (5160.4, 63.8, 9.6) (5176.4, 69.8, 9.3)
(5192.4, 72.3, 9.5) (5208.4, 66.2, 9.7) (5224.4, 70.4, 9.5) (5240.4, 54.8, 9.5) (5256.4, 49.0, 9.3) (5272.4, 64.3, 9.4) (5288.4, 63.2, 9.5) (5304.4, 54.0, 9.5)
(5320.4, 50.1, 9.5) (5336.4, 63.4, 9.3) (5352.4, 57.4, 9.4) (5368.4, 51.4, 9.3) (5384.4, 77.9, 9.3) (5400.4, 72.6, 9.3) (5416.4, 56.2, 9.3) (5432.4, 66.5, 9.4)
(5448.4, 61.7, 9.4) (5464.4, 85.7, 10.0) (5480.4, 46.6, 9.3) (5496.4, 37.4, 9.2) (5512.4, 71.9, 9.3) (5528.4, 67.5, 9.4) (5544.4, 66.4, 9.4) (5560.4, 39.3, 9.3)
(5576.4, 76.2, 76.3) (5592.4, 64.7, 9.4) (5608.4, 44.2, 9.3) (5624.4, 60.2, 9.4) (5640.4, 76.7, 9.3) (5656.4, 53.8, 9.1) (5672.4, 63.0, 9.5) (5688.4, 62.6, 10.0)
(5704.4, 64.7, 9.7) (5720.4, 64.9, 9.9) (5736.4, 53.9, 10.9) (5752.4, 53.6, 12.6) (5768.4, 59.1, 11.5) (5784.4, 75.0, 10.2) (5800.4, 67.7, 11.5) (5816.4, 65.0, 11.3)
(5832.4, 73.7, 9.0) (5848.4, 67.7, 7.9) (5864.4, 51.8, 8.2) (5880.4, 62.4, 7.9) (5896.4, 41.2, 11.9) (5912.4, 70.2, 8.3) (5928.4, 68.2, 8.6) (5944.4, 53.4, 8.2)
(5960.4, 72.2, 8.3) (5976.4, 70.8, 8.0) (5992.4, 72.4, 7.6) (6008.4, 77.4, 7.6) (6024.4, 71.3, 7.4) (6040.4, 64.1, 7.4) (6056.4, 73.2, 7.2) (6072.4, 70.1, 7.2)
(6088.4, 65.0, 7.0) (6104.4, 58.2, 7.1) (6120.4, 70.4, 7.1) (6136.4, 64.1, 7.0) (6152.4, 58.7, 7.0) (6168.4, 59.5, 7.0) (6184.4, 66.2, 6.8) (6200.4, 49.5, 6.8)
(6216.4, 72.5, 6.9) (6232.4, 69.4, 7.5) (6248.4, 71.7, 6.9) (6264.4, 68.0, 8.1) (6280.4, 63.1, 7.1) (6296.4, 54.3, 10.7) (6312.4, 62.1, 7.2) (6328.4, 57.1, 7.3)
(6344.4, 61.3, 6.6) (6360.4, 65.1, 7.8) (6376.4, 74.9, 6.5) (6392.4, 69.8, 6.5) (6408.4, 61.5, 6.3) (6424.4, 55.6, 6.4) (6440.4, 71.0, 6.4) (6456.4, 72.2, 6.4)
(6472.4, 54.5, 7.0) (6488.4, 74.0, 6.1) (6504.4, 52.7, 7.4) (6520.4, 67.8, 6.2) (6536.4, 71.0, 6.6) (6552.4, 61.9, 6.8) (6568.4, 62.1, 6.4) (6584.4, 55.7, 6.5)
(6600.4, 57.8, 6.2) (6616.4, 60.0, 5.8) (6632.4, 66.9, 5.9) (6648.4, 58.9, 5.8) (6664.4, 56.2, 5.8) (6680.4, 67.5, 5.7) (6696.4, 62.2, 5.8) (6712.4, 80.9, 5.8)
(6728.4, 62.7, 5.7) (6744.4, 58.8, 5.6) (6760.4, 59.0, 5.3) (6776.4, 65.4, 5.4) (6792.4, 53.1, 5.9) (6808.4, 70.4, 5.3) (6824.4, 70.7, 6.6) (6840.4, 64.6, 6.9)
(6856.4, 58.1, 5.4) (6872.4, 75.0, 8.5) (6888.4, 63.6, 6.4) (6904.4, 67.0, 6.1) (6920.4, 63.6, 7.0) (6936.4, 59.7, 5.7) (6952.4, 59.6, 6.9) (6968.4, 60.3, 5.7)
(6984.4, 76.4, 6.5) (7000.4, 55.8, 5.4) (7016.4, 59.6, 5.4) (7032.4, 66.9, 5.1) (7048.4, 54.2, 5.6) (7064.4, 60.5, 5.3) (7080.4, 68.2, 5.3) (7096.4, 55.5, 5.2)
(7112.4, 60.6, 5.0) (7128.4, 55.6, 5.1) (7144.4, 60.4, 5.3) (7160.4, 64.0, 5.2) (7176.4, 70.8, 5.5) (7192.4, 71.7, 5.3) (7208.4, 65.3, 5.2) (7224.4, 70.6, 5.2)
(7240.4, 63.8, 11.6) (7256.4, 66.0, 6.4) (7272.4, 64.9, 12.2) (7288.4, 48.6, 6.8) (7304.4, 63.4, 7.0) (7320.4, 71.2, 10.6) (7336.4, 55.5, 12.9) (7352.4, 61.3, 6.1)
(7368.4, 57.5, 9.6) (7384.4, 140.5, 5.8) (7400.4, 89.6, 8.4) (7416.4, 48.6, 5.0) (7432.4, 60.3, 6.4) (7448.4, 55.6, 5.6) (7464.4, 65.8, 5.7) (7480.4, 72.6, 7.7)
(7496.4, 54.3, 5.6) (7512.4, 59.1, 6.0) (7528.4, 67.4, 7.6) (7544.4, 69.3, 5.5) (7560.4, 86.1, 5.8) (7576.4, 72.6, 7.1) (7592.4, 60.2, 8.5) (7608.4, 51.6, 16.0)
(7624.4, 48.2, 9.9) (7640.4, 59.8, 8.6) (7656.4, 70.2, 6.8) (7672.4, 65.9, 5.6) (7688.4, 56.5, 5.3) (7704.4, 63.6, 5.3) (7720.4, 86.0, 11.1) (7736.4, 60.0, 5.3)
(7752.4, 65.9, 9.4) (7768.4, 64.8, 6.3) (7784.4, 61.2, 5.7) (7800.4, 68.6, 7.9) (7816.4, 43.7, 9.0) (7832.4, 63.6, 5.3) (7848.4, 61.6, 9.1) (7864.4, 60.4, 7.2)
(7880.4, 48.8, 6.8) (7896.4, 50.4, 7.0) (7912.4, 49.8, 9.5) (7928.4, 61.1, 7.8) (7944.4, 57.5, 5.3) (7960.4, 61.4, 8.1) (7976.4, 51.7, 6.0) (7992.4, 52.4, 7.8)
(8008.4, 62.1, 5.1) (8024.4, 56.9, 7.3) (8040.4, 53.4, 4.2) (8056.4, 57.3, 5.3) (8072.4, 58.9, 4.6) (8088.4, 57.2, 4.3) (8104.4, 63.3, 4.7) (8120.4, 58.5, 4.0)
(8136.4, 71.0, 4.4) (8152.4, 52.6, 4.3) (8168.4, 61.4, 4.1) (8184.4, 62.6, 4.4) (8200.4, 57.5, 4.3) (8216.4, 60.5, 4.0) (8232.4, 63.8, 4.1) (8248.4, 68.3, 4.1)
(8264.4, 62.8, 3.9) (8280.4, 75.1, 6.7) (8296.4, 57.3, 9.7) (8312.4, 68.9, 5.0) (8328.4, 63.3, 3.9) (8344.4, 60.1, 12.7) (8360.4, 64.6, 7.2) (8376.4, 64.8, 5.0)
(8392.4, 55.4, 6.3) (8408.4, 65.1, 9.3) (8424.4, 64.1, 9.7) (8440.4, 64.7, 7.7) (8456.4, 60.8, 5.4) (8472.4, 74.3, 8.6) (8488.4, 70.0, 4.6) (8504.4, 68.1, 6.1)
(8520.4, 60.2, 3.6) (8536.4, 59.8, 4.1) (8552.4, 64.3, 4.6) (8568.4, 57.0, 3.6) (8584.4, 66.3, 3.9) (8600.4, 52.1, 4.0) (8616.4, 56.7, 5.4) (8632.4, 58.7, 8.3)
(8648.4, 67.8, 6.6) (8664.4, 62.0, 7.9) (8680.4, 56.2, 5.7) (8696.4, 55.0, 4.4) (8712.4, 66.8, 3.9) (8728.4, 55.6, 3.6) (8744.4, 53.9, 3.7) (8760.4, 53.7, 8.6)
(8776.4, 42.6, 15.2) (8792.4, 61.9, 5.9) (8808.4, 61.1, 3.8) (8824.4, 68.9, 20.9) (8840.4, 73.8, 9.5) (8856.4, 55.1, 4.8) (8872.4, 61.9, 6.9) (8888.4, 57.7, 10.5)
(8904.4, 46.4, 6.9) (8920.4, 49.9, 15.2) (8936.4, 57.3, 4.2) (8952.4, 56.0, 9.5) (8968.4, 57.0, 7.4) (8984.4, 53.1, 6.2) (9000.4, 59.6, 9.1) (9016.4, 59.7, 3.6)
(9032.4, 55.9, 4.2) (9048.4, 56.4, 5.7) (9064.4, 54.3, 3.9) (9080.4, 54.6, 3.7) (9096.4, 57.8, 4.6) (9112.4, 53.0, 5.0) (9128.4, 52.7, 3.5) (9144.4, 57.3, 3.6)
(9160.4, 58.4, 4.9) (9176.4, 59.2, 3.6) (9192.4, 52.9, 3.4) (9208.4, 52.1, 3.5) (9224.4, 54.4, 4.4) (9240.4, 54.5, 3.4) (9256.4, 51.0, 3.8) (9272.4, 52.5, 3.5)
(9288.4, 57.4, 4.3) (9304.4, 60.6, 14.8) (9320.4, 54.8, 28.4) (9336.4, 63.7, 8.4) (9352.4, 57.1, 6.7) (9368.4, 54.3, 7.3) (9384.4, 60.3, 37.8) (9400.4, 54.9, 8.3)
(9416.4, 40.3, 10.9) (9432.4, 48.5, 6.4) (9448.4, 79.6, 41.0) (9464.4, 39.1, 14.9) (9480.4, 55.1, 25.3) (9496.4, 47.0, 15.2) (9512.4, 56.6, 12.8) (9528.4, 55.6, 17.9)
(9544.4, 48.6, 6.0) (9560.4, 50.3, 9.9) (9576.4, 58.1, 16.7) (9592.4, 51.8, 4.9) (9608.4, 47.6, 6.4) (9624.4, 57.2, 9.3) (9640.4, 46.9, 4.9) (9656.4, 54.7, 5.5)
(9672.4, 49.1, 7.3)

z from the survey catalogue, 0.124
